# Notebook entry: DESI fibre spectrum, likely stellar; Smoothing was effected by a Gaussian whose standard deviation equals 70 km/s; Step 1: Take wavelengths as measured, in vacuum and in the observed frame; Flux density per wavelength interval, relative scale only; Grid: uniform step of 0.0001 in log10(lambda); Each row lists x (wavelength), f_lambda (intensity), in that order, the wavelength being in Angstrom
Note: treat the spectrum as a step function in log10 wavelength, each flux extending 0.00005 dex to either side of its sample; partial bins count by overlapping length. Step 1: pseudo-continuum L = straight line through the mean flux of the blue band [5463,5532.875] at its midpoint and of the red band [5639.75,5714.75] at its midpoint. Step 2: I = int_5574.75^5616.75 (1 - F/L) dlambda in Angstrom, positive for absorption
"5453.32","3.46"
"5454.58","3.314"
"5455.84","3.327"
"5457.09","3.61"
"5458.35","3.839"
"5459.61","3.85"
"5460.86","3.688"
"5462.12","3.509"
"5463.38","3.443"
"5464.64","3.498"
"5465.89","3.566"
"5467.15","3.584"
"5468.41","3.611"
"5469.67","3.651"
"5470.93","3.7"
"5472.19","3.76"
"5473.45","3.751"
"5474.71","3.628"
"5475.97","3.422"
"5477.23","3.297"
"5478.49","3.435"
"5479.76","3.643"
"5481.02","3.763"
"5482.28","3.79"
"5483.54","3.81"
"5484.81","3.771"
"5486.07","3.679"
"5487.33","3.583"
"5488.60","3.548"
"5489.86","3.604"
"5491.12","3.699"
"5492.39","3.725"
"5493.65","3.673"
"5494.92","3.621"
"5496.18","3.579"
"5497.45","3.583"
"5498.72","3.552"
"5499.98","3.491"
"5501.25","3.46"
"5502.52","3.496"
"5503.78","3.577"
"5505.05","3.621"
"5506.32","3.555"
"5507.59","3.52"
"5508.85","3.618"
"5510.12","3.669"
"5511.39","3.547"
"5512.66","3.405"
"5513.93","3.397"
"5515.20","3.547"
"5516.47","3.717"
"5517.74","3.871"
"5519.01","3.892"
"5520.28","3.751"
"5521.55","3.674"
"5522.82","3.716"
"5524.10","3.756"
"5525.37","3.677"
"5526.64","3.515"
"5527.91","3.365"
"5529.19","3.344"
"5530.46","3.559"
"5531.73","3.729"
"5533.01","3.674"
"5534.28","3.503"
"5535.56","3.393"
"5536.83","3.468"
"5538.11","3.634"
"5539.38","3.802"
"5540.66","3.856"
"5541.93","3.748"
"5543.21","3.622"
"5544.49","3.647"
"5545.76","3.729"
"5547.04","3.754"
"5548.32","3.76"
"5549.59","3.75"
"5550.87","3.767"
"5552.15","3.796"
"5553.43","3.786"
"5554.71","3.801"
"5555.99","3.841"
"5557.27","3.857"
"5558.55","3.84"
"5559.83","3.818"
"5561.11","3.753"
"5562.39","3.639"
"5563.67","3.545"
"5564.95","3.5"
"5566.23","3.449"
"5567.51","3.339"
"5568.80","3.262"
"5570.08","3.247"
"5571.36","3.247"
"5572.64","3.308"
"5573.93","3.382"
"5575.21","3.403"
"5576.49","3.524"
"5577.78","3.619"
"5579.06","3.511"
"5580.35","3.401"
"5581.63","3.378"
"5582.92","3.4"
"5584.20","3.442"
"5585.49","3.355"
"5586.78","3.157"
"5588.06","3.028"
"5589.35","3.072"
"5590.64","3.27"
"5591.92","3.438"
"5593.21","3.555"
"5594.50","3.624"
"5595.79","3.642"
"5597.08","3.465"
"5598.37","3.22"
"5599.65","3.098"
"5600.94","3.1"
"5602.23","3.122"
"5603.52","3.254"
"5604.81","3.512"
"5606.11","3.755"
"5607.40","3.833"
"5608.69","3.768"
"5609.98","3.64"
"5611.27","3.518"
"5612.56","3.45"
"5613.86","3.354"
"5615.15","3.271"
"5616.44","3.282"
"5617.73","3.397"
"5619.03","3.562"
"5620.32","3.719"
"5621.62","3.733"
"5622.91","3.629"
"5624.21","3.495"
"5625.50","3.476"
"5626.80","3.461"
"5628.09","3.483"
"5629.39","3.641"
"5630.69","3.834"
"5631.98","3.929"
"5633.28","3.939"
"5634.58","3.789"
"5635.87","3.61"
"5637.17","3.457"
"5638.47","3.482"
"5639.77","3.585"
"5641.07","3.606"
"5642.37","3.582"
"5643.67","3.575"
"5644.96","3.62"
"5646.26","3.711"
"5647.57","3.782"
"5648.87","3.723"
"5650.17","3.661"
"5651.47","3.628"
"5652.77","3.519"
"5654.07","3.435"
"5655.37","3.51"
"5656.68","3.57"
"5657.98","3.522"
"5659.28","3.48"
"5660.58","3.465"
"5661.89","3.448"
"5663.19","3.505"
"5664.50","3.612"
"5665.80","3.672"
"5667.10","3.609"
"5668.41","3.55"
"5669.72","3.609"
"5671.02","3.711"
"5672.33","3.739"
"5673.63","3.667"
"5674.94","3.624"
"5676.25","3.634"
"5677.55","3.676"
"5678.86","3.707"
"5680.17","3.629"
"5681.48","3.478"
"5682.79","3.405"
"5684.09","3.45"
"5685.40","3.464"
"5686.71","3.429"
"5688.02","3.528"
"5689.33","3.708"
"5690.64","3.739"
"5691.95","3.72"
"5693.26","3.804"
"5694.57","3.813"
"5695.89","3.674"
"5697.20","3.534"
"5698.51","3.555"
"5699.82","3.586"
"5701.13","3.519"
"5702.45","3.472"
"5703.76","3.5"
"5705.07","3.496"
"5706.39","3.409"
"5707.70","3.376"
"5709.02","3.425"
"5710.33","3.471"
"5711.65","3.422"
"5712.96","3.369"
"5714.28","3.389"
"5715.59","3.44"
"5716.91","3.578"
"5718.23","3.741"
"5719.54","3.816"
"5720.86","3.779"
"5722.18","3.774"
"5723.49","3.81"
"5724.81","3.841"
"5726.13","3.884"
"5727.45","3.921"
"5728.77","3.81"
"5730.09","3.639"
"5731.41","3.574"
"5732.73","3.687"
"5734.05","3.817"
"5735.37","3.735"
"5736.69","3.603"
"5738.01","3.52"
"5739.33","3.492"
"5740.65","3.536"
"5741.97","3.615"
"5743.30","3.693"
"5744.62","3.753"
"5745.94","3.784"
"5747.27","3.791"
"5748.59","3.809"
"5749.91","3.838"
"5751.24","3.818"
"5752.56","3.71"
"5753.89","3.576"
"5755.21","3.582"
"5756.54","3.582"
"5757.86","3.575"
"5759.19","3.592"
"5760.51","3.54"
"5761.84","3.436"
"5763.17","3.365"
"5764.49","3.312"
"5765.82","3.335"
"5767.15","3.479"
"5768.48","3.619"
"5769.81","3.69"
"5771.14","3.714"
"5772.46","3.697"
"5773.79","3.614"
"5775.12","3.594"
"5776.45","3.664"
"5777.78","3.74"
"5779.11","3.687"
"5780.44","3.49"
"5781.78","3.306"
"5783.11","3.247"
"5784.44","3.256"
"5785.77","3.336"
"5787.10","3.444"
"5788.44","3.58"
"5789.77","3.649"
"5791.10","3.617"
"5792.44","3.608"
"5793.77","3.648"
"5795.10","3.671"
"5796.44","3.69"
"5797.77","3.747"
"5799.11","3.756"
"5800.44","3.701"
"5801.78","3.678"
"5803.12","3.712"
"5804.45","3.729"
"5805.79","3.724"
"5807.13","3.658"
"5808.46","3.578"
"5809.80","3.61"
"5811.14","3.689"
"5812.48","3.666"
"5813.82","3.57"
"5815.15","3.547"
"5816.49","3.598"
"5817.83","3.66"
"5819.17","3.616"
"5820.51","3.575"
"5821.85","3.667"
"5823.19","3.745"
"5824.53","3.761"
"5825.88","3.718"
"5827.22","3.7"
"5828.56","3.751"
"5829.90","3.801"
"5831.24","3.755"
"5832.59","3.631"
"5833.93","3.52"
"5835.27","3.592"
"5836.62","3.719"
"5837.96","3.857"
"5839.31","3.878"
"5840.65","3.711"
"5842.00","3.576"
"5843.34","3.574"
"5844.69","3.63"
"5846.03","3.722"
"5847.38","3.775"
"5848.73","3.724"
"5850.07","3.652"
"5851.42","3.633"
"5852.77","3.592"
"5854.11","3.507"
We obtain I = 2.1 Angstrom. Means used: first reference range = 3.61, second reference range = 3.57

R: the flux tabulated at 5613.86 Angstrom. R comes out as 3.354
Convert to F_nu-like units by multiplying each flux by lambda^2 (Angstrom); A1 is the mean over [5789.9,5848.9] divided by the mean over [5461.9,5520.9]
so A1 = 1.1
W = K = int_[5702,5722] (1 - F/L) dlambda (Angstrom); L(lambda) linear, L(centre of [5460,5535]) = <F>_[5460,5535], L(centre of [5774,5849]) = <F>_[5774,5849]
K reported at 0.6 Angstrom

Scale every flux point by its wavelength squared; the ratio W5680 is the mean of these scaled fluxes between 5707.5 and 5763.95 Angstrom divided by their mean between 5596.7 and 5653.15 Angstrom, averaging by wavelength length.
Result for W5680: 1.1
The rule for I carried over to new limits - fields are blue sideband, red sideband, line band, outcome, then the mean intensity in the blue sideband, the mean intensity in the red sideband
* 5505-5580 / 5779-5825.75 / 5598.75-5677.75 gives 0.9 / 3.61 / 3.61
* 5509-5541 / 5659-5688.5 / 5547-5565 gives -0.7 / 3.62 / 3.57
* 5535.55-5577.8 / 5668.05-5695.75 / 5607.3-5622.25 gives 0.4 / 3.62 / 3.62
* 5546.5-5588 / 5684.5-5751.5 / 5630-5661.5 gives -0.3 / 3.54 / 3.64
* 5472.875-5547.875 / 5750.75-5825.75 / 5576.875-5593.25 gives 1.2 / 3.62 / 3.6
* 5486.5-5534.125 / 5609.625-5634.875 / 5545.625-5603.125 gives 1.6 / 3.6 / 3.58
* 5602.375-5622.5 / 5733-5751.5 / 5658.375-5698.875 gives 0.1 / 3.53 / 3.7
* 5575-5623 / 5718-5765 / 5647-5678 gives -0.5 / 3.43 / 3.68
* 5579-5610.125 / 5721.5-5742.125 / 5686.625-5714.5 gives 0.7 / 3.4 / 3.71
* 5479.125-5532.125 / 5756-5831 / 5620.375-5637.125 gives -0.2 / 3.62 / 3.6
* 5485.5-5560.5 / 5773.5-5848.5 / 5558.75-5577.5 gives 0.9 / 3.65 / 3.64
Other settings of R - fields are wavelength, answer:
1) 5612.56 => 3.45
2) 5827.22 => 3.7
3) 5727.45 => 3.921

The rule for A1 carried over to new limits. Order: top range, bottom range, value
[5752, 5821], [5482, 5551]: 1.09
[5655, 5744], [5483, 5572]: 1.06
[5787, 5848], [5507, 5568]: 1.11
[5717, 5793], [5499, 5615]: 1.10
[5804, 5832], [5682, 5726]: 1.07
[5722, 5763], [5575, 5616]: 1.14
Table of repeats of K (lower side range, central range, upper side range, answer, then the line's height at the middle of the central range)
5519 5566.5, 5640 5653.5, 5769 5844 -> 0.1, 3.66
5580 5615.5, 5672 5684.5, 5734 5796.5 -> -0.4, 3.49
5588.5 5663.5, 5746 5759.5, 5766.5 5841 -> -0.3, 3.61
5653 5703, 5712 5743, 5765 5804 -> -0.7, 3.58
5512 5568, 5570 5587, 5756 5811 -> 1.2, 3.65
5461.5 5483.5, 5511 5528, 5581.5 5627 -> -0.5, 3.54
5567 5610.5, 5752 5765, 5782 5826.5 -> 0.1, 3.57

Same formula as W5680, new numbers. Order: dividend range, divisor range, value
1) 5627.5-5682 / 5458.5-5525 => 1.06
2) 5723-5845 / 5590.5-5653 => 1.09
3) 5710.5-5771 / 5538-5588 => 1.08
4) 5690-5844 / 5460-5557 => 1.09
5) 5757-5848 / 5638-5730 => 1.05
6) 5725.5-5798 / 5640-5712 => 1.04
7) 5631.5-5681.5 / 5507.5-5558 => 1.03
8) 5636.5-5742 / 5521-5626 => 1.06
